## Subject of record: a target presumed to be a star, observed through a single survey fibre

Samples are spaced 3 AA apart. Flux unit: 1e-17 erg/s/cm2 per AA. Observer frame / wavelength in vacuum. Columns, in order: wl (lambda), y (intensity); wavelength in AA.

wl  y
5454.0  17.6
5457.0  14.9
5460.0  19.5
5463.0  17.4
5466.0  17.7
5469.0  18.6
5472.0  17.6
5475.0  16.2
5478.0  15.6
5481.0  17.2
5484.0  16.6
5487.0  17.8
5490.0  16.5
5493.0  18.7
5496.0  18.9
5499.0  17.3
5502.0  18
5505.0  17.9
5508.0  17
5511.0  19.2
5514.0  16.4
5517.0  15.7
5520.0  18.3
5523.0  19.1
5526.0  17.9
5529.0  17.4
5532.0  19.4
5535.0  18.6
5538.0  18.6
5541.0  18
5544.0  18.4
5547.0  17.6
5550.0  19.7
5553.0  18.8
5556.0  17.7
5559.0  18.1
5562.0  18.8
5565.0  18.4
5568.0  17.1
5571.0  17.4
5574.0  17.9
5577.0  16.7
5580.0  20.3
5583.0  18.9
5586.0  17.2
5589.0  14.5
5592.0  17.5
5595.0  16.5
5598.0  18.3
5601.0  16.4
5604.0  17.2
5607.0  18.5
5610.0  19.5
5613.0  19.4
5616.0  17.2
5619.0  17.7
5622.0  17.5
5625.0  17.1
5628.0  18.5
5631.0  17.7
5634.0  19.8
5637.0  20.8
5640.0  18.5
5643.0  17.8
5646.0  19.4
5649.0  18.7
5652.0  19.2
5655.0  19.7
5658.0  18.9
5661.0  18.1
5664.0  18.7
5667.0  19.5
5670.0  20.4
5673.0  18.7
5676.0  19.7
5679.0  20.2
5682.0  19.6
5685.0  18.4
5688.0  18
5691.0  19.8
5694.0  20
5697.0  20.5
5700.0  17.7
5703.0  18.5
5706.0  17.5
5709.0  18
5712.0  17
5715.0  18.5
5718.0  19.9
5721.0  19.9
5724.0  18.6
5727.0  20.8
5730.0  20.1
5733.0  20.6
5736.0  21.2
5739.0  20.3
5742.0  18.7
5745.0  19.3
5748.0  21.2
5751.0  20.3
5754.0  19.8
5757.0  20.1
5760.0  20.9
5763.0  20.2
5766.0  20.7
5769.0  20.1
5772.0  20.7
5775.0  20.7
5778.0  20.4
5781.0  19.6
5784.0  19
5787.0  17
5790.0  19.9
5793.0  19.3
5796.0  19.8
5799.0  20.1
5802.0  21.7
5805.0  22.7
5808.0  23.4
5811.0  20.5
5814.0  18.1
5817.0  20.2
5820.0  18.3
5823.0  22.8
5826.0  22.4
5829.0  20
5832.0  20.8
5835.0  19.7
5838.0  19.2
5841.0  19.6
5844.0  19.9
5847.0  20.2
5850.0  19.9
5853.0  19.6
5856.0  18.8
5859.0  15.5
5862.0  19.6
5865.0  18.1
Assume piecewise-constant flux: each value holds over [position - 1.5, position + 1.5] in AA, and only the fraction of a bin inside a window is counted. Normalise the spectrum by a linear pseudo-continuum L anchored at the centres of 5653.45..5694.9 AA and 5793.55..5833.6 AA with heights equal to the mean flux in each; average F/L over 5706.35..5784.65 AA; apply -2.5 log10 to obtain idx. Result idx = 0.01 mag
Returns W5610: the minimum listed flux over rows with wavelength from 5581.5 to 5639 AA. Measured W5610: 14.5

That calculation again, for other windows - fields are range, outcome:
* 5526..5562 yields 17.4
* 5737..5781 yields 18.7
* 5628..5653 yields 17.7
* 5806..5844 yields 18.1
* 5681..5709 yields 17.5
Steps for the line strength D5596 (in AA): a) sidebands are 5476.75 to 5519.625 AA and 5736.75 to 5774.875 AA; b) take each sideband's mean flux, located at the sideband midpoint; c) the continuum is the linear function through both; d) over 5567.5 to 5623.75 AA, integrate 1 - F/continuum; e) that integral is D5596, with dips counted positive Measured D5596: 2.4 AA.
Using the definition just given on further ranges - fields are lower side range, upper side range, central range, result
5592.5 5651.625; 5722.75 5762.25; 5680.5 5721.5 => 1.50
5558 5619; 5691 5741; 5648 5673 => -0.64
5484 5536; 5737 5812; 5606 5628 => 0.79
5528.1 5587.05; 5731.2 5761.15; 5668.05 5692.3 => 0.24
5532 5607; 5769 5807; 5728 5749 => -0.61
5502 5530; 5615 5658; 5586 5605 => 1.57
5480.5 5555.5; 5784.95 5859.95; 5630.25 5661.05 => -0.35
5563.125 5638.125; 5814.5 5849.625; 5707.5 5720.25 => 0.40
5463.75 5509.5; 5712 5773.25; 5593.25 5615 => 0.79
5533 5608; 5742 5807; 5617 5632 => 0.65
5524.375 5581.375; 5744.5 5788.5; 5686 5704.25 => 0.33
